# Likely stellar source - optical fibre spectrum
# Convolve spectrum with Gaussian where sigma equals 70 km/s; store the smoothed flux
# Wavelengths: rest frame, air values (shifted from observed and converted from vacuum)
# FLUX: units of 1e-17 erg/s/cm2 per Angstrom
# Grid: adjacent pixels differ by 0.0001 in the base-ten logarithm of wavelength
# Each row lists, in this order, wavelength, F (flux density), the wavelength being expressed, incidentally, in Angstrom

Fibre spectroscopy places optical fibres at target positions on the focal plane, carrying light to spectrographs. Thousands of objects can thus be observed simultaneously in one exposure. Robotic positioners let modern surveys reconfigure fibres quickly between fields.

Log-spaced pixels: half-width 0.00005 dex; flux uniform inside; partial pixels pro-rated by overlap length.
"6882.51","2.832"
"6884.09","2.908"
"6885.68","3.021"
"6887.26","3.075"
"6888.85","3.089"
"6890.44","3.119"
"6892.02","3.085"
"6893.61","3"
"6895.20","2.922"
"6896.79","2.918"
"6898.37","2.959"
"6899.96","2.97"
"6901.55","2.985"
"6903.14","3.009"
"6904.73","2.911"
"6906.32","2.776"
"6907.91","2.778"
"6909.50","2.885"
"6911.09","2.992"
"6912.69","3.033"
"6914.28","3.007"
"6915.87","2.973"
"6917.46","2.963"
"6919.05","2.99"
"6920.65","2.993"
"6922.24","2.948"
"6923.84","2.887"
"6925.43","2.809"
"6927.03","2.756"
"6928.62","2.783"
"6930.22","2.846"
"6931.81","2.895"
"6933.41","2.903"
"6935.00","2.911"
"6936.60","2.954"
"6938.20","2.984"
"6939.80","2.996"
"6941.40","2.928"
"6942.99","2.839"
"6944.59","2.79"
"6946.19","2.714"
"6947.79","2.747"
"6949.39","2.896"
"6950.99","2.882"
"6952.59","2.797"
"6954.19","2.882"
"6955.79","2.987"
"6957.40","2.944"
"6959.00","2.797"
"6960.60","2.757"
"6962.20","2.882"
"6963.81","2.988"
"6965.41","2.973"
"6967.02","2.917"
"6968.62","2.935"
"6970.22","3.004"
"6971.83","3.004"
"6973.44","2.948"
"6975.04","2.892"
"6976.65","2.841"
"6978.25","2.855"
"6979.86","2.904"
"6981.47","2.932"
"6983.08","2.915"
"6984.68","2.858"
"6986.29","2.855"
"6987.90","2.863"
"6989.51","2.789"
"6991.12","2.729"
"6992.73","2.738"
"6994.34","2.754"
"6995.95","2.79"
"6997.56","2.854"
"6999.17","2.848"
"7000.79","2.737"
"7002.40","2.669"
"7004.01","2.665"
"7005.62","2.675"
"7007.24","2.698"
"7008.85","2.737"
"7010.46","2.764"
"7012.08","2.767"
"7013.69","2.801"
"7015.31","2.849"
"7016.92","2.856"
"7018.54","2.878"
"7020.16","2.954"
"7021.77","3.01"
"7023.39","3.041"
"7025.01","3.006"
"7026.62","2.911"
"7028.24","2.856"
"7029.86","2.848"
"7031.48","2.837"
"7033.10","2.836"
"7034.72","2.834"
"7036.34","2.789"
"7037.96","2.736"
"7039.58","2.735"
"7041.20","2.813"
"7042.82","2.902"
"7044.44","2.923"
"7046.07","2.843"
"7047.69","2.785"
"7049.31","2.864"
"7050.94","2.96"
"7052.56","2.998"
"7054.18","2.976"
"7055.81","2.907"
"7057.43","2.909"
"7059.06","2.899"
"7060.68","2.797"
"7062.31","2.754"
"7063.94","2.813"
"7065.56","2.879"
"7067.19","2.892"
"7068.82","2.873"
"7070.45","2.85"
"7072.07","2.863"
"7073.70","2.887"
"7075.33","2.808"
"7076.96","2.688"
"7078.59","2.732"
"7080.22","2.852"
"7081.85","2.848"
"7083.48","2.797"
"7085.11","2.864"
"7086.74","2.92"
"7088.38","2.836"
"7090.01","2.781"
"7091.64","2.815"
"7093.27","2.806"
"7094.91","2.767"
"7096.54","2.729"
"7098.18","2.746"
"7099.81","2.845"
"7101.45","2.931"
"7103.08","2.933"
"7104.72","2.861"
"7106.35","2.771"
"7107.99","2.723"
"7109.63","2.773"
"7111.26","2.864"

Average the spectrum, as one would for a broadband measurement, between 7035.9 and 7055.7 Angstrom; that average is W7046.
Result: 2.86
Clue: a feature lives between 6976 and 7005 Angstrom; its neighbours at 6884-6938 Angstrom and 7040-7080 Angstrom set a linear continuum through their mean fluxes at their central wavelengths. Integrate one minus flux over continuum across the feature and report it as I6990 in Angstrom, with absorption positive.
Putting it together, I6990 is 0.9 Angstrom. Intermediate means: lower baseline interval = 2.94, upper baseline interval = 2.86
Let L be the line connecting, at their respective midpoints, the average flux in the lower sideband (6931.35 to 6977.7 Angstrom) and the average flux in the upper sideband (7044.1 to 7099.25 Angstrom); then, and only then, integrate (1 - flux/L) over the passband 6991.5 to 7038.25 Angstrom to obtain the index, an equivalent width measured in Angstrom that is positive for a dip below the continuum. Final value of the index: 0.80 Angstrom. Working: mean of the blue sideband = 2.9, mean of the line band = 2.82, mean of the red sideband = 2.84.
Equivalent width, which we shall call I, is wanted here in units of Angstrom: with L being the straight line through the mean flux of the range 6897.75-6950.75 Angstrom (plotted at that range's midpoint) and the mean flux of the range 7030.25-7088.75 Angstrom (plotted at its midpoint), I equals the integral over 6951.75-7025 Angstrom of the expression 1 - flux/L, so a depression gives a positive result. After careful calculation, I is 0.6 Angstrom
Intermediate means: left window 2.9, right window 2.85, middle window 2.85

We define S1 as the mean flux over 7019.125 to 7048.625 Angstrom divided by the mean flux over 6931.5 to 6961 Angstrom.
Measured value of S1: 1.00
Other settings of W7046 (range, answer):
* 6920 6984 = 2.89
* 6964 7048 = 2.85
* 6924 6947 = 2.87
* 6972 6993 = 2.86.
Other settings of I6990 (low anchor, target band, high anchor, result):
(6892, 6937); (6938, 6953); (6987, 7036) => 0.19 Angstrom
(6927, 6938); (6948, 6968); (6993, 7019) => -0.33 Angstrom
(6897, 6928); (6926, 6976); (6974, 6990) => 0.17 Angstrom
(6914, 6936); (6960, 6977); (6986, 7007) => -0.66 Angstrom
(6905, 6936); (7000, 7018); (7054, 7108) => 0.72 Angstrom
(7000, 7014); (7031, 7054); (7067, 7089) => -0.60 Angstrom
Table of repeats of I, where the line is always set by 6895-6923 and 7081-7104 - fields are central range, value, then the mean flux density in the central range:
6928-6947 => 0.3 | 2.88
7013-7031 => -0.2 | 2.91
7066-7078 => 0.0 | 2.84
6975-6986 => 0.1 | 2.88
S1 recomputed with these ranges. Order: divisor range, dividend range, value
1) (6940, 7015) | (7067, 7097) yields 0.99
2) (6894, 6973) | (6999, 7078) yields 0.98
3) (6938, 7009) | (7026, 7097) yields 1.00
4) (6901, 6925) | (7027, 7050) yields 0.96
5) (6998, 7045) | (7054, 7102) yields 1.00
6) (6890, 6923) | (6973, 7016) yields 0.95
